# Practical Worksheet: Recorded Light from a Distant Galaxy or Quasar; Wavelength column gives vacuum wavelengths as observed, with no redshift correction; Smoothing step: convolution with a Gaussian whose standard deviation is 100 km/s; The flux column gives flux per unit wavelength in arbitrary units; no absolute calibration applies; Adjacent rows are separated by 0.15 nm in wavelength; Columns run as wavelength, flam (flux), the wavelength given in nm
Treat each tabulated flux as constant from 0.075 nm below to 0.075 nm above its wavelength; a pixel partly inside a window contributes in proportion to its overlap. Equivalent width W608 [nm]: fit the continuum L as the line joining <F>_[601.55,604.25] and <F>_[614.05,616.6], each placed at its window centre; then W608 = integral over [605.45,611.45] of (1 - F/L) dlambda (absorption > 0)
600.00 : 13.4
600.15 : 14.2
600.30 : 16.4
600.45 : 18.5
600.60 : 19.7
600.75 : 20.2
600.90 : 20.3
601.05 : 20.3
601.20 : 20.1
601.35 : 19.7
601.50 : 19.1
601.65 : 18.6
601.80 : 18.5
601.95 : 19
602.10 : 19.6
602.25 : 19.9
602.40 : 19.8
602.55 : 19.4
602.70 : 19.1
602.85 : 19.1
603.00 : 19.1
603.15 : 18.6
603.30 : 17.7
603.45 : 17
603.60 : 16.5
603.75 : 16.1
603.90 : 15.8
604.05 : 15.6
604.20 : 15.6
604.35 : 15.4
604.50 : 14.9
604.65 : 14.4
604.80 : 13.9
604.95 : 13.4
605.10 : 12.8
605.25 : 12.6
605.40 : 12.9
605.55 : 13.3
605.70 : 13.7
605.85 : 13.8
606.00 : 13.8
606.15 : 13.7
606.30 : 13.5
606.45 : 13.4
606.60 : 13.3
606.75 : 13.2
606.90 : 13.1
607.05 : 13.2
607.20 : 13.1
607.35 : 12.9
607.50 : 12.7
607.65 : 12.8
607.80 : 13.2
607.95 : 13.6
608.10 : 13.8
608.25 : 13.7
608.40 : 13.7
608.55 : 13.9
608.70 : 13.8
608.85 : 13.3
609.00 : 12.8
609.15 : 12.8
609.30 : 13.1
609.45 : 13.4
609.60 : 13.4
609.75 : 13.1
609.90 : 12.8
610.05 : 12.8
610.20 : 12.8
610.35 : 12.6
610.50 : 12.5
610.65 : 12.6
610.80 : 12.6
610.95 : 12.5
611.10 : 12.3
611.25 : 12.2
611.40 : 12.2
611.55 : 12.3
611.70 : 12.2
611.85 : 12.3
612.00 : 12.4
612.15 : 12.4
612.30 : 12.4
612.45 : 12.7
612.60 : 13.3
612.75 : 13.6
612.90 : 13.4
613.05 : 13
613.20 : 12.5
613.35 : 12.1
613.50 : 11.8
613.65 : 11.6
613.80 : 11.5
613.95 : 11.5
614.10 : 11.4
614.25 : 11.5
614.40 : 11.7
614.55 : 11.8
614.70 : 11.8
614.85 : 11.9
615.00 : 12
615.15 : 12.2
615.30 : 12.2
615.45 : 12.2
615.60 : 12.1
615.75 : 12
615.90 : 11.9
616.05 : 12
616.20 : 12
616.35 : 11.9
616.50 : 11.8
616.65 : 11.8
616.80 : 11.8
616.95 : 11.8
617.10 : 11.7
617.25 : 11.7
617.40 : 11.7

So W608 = 0.85 nm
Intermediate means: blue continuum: 18.1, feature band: 13.1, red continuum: 11.9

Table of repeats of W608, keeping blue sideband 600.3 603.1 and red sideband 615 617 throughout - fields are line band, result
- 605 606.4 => 0.32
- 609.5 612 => 0.36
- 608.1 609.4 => 0.19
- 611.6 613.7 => 0.18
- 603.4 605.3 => 0.33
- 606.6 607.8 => 0.25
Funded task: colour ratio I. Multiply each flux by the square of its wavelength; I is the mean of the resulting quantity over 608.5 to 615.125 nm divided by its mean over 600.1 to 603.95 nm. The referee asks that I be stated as 0.69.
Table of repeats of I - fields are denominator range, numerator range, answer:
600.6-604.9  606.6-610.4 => 0.75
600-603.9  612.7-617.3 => 0.68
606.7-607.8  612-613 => 1.01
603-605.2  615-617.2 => 0.80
